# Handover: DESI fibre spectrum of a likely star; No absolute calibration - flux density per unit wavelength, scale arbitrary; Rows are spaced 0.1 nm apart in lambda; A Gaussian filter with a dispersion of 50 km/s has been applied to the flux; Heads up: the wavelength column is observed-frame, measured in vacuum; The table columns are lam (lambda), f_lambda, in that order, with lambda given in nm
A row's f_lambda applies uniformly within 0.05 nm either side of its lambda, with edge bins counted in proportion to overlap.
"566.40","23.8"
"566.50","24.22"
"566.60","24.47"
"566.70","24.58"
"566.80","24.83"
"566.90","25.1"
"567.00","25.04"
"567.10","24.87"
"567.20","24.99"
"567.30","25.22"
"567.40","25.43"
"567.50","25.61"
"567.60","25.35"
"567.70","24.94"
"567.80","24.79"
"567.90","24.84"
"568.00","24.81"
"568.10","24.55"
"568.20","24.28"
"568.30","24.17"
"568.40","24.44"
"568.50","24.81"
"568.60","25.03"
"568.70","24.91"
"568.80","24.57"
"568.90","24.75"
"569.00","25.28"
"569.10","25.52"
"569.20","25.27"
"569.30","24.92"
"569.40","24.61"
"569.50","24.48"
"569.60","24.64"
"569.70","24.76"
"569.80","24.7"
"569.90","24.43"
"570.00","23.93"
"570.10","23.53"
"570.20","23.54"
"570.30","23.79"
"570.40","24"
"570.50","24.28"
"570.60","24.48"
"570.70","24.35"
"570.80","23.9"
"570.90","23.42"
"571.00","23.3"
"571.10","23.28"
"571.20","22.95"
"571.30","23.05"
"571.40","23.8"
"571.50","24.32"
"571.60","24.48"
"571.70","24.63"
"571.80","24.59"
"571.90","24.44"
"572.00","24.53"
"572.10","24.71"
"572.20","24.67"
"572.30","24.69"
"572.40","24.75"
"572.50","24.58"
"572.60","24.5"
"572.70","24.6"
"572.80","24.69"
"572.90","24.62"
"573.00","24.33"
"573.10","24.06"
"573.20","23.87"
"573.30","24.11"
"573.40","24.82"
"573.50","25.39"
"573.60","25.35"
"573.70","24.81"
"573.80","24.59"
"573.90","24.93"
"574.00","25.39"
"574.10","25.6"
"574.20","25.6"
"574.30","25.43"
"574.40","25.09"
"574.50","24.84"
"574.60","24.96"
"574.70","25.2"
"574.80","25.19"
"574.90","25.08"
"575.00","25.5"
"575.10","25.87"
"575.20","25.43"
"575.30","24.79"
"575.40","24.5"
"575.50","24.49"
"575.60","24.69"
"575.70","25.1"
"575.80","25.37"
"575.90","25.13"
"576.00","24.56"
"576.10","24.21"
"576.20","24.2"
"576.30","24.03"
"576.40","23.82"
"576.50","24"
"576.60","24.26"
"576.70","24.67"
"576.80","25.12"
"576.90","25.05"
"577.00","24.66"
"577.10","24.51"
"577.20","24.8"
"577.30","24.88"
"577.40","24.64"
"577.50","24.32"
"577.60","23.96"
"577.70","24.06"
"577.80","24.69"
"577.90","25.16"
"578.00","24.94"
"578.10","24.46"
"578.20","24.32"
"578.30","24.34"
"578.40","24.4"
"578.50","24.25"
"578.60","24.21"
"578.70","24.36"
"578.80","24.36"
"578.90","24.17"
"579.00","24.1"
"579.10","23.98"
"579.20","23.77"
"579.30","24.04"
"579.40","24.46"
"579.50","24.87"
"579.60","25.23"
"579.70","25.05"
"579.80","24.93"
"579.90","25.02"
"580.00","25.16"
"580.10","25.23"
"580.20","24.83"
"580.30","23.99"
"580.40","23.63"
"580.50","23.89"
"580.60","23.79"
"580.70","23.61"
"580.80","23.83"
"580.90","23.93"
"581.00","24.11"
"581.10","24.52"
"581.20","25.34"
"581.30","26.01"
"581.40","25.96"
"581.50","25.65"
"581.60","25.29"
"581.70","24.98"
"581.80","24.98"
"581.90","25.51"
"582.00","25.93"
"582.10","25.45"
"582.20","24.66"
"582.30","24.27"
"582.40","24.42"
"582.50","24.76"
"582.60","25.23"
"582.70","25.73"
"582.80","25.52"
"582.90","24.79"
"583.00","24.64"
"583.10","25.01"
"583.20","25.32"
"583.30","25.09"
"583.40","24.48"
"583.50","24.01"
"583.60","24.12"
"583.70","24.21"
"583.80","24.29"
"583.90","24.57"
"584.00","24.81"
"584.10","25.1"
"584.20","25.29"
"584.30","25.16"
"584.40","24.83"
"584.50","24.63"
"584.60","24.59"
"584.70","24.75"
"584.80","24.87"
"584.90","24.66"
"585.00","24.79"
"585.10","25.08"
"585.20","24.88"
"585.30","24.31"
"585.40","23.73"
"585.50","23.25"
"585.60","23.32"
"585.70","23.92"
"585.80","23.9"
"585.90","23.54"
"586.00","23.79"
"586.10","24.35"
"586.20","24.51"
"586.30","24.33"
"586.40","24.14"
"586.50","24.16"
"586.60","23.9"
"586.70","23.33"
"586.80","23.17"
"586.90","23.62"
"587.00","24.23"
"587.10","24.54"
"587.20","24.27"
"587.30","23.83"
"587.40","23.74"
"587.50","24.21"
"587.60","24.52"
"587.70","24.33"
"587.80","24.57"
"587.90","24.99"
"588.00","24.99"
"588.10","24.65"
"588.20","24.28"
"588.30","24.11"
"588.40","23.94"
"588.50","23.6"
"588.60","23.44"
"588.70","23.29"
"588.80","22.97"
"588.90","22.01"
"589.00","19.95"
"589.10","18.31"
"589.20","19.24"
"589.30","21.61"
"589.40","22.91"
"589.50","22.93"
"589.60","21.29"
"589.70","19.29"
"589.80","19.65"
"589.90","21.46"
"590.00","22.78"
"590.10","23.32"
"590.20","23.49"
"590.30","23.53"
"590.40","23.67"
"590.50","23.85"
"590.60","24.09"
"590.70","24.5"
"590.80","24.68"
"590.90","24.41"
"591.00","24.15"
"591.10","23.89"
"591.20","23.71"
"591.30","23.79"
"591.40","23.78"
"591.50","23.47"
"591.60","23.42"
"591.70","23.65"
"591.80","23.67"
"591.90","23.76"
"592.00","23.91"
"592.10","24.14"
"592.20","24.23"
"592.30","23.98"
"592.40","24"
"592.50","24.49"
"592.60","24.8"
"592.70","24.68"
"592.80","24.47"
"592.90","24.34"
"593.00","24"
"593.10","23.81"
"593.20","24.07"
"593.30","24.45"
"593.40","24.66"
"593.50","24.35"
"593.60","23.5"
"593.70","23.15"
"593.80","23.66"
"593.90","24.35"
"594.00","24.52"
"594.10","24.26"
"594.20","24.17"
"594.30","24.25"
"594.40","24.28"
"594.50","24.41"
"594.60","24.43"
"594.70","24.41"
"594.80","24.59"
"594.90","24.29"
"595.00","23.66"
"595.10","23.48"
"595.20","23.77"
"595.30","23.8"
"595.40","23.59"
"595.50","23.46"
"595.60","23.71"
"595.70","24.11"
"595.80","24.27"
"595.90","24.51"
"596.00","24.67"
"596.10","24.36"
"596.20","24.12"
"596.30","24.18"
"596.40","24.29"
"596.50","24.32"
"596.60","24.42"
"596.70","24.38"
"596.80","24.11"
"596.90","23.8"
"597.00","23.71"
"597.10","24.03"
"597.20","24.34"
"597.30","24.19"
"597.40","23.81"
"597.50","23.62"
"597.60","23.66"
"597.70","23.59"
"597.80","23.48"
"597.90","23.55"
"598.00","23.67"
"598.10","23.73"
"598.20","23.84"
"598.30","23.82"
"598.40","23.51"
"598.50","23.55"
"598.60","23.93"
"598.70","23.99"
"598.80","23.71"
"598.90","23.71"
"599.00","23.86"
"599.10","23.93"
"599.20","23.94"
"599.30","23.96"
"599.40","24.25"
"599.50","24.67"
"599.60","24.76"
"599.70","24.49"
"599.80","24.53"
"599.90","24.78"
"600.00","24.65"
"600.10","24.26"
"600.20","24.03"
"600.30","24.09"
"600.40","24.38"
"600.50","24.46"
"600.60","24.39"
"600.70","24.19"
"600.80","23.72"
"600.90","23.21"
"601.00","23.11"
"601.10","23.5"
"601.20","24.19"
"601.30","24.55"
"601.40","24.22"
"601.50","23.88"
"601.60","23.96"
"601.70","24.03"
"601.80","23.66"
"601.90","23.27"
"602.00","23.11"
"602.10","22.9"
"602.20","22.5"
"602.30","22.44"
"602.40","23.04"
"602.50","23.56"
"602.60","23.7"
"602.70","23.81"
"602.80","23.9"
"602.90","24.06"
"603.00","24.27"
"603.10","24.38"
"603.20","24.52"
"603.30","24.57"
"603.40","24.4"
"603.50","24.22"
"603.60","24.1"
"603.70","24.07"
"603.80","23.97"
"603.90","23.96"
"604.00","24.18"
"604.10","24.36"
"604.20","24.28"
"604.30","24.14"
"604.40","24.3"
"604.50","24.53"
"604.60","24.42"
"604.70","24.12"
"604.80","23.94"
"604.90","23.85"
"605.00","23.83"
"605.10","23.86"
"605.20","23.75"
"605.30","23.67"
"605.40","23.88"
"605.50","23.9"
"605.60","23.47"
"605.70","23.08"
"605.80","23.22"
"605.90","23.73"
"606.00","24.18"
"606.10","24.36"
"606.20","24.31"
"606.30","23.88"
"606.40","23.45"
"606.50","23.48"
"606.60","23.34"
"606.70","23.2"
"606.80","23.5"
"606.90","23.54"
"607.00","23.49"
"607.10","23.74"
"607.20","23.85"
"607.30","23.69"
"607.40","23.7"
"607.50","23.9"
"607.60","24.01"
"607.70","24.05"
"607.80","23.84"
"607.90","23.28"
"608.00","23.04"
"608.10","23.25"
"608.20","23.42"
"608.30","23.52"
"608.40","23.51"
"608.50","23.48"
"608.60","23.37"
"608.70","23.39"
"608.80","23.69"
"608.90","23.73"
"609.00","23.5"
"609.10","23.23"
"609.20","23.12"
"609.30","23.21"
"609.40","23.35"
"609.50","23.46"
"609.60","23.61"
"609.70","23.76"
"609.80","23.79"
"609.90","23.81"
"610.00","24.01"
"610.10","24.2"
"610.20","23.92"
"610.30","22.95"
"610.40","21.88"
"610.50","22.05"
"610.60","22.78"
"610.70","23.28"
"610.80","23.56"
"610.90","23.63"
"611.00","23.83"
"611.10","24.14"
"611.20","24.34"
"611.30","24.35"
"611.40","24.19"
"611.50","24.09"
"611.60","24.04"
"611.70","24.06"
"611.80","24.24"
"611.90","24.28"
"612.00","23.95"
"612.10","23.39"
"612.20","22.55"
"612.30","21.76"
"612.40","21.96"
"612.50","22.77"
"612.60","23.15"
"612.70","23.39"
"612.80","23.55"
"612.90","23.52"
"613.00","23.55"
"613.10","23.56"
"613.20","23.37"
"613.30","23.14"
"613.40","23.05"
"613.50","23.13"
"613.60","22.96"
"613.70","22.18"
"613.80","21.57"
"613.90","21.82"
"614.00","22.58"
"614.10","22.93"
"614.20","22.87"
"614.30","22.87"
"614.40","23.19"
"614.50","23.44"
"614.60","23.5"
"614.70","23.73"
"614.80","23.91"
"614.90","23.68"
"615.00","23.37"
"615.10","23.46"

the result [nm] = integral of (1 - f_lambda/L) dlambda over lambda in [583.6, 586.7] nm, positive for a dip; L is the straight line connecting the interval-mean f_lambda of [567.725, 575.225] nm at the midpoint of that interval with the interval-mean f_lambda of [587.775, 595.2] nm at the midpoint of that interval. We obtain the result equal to -0.063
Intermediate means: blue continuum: 24.6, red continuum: 23.6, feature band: 24.4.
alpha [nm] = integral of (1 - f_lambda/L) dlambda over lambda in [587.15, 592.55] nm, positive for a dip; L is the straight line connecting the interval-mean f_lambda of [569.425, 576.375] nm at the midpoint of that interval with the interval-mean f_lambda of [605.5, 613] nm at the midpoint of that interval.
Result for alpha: 0.17 nm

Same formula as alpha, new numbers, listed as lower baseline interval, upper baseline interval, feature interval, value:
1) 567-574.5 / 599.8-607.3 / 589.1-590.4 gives 0.13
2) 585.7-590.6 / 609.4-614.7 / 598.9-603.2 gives -0.12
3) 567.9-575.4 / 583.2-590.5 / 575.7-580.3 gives -0.06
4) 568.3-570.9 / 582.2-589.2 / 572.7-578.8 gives -0.09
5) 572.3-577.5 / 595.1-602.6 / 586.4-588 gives 0.01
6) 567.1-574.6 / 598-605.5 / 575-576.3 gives -0.02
